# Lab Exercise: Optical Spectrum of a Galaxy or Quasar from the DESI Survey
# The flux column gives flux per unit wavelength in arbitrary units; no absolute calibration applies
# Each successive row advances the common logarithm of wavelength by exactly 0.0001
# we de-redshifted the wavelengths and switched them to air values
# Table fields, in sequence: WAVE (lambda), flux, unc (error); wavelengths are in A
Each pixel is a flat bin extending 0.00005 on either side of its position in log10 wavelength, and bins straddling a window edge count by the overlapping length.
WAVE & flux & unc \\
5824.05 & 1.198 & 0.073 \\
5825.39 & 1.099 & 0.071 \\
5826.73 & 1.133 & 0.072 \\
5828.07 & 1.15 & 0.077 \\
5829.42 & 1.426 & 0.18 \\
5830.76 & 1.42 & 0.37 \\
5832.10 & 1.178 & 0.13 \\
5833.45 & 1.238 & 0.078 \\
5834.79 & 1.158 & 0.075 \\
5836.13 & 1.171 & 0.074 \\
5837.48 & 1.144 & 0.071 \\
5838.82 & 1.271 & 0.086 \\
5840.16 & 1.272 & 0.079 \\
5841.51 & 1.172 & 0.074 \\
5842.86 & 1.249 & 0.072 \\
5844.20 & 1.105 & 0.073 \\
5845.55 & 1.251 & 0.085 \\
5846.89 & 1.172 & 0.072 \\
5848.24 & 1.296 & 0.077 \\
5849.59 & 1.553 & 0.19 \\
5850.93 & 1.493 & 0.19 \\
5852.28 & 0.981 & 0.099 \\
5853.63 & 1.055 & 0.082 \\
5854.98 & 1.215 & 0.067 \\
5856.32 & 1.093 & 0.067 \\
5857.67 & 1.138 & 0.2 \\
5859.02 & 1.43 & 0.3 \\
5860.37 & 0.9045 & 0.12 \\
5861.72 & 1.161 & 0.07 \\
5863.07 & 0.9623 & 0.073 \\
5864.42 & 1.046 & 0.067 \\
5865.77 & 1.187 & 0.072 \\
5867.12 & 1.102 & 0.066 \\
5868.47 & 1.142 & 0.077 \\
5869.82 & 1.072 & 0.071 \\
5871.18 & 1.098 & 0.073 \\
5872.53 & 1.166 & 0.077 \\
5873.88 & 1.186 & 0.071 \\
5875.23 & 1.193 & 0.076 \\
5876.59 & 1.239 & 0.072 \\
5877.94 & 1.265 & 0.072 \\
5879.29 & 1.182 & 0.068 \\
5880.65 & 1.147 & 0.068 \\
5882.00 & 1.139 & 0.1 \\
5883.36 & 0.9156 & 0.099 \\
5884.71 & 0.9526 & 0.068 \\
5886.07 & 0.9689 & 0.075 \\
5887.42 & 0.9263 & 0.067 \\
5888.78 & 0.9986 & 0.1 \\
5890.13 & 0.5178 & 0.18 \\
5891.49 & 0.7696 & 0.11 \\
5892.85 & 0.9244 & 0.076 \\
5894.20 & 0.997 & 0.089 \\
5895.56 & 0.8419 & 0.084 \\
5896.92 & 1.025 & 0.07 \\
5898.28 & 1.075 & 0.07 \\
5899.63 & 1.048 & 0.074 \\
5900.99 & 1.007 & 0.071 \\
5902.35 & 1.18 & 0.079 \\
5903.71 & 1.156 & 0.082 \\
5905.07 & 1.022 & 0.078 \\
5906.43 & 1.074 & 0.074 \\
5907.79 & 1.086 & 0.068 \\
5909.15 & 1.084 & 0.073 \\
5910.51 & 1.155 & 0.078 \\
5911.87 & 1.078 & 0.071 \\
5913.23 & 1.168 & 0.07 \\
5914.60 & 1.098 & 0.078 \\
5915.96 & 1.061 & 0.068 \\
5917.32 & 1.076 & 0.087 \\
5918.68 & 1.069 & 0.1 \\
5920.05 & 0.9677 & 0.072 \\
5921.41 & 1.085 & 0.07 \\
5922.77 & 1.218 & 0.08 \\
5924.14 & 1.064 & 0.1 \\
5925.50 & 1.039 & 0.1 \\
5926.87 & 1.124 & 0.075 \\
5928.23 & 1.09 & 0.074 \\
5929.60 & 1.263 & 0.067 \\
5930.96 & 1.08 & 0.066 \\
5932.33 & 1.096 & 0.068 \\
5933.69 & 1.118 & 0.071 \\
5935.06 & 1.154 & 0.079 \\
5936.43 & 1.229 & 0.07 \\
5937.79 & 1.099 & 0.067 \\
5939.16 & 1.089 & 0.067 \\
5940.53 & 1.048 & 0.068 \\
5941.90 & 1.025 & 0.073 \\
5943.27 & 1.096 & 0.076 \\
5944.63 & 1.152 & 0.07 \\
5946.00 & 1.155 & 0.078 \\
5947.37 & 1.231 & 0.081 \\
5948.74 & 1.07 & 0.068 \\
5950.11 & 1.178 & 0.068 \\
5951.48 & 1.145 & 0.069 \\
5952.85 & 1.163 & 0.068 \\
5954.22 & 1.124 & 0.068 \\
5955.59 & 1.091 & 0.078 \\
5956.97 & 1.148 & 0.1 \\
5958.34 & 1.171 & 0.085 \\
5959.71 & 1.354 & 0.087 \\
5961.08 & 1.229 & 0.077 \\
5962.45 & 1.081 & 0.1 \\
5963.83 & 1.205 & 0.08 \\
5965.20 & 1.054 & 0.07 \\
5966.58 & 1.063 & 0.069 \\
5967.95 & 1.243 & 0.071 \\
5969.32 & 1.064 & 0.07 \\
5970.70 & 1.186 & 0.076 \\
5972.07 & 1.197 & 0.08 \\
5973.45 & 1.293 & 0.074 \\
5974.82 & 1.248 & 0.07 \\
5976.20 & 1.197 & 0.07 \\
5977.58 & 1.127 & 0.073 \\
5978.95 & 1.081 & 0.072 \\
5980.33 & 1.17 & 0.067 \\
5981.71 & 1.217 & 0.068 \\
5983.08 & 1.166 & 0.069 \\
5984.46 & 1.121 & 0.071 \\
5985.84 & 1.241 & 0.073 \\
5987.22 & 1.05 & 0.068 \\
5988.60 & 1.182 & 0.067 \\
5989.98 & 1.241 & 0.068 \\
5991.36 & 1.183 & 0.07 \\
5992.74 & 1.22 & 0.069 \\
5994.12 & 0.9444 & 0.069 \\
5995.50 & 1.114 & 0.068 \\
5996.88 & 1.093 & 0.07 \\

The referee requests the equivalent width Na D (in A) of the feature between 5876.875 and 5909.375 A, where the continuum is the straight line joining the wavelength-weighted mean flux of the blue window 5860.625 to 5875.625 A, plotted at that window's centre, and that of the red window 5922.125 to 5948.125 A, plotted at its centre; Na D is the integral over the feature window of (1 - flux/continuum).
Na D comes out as 3.0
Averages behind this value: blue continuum 1.11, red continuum 1.12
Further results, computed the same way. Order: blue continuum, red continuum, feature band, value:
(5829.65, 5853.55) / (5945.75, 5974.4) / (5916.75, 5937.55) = 1.31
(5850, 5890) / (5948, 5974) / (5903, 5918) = 0.48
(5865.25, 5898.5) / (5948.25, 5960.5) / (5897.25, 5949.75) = 0.32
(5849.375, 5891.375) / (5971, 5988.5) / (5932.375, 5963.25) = 0.32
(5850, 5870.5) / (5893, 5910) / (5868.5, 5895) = 1.36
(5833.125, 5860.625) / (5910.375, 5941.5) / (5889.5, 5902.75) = 2.43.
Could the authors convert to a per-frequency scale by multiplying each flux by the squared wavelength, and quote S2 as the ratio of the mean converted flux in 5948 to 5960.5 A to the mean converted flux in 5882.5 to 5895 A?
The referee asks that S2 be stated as 1.34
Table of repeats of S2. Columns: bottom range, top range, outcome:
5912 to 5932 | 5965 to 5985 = 1.08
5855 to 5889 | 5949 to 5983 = 1.09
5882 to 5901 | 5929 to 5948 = 1.23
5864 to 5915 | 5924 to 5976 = 1.10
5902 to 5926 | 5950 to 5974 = 1.08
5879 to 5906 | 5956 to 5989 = 1.22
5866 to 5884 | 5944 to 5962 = 1.05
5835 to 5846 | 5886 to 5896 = 0.73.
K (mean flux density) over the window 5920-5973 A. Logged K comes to 1.14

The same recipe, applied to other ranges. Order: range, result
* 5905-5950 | 1.11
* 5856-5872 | 1.11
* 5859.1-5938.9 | 1.07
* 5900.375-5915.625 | 1.1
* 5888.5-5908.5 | 0.982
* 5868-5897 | 1.03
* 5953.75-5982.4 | 1.17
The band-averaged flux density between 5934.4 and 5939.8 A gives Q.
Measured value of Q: 1.14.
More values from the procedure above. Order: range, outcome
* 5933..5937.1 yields 1.17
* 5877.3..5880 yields 1.22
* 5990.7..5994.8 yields 1.12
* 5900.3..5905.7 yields 1.09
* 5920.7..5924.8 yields 1.12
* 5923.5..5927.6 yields 1.08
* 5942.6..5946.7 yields 1.14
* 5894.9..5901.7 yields 1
